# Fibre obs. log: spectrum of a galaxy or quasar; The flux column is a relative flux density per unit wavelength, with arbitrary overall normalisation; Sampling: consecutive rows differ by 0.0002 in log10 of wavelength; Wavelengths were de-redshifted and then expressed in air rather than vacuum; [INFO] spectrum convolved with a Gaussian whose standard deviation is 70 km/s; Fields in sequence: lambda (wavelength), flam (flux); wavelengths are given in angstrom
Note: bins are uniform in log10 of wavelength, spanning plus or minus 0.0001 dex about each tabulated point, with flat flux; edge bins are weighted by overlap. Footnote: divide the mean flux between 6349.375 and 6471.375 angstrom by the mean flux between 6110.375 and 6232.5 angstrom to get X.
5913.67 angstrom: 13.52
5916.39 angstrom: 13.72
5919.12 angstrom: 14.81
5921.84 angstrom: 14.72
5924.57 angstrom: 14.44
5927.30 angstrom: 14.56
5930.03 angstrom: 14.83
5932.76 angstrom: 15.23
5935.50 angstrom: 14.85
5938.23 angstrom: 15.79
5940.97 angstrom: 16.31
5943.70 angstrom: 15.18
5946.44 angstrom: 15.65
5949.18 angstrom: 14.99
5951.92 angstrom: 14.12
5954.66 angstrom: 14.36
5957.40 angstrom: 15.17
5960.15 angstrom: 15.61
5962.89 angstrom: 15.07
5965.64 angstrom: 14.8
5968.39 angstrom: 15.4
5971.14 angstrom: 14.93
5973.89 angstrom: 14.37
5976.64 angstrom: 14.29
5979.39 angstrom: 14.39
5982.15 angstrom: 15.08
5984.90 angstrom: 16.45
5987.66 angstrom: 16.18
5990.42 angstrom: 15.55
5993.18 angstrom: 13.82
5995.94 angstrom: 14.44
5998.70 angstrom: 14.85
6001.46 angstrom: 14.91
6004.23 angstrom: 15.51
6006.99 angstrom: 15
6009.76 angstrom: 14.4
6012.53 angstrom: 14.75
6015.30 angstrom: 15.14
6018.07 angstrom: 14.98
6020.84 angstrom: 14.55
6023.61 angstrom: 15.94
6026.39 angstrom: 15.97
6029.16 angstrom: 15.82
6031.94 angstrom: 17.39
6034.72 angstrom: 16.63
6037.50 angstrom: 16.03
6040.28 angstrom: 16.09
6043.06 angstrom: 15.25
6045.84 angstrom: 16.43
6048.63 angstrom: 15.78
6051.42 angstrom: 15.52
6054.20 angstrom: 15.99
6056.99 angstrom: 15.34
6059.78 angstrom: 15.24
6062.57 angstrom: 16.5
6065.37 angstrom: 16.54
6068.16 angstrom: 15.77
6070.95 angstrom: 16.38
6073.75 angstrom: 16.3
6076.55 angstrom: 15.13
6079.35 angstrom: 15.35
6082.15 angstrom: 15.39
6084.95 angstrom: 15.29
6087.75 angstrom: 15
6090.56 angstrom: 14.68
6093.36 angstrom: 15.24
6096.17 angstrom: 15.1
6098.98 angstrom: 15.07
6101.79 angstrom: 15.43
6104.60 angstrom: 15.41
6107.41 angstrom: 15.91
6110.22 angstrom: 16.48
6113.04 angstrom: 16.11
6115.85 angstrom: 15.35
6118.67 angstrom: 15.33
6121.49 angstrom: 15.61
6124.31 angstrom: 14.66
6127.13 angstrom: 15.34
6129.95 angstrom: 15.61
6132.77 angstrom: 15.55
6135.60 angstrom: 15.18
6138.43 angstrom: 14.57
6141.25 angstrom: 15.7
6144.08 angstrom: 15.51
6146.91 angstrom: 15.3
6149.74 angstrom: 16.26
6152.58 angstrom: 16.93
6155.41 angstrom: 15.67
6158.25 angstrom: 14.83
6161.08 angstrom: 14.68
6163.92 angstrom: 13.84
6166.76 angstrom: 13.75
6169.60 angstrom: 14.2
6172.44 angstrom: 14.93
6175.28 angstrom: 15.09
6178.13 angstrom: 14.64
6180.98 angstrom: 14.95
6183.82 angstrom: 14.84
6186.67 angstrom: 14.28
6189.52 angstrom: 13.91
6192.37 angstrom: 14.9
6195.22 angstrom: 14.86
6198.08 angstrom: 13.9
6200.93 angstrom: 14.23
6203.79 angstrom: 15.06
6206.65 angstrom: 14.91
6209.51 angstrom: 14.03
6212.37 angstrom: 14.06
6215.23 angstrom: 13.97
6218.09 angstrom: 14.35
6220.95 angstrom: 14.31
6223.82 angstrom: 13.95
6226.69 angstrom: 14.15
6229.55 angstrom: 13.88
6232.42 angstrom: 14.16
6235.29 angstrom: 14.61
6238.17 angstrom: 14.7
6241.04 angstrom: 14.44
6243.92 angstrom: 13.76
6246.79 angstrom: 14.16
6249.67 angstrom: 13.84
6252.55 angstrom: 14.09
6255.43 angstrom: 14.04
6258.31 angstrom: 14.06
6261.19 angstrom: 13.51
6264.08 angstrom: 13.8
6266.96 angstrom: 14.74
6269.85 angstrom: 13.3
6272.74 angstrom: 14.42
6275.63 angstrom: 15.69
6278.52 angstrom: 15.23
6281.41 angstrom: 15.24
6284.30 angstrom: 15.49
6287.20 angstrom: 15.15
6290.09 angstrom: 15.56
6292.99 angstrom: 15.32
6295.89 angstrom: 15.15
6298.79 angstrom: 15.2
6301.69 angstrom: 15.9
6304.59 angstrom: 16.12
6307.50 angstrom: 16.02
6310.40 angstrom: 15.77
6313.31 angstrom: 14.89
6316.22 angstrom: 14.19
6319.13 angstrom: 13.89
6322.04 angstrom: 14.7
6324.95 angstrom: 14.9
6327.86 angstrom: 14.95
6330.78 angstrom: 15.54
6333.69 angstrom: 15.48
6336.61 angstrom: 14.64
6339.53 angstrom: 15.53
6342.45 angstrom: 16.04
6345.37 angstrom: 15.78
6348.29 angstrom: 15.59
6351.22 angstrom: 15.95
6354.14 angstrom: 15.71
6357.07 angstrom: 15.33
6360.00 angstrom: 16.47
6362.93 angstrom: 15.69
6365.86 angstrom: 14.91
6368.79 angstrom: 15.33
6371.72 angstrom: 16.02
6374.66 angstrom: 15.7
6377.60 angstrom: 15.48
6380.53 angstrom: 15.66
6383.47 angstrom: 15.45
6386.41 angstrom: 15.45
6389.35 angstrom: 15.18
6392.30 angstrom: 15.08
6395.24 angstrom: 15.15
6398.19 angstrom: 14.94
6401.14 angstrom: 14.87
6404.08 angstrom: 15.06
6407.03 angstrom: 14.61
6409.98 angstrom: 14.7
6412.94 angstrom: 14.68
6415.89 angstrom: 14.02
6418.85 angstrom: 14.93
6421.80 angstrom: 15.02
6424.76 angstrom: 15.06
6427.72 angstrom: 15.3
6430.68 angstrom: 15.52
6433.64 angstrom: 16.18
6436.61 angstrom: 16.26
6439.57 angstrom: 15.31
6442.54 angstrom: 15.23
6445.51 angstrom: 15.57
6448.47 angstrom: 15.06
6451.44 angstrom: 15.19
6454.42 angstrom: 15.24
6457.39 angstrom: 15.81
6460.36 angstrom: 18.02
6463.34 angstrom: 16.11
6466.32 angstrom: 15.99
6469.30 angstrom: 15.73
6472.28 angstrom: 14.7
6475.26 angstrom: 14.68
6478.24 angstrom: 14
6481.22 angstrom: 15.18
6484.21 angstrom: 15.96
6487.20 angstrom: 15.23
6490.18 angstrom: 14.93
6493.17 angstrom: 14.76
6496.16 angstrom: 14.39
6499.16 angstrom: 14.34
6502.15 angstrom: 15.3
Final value 1.0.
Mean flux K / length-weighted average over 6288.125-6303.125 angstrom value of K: 15.4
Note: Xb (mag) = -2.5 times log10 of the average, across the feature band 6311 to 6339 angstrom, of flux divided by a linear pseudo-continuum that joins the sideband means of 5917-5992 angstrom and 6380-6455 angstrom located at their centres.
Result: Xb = 0.02 mag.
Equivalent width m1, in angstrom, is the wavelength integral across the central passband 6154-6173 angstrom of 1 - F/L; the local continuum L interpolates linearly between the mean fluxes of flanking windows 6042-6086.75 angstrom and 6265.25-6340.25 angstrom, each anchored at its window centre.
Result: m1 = 1.16 angstrom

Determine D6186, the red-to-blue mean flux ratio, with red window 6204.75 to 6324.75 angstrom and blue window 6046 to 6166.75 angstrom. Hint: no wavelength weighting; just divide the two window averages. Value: 0.94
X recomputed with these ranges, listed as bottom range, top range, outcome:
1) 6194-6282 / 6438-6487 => 1.08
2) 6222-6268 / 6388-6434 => 1.06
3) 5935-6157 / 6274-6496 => 0.99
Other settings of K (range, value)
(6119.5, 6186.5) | 15.1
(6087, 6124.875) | 15.4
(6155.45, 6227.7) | 14.4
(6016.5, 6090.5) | 15.8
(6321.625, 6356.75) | 15.4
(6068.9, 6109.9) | 15.4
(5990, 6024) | 14.9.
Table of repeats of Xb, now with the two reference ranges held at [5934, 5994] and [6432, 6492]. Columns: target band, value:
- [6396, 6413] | 0.05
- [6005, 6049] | -0.03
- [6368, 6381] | -0.01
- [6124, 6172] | 0.01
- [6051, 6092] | -0.03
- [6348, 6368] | -0.02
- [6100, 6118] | -0.04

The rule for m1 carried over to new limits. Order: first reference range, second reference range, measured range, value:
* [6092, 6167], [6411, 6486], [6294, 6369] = 0.0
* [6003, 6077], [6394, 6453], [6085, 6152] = 0.8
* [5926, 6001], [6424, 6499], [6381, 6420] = 1.0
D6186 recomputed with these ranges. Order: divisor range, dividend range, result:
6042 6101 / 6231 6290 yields 0.93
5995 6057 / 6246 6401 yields 0.97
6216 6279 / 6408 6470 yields 1.09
